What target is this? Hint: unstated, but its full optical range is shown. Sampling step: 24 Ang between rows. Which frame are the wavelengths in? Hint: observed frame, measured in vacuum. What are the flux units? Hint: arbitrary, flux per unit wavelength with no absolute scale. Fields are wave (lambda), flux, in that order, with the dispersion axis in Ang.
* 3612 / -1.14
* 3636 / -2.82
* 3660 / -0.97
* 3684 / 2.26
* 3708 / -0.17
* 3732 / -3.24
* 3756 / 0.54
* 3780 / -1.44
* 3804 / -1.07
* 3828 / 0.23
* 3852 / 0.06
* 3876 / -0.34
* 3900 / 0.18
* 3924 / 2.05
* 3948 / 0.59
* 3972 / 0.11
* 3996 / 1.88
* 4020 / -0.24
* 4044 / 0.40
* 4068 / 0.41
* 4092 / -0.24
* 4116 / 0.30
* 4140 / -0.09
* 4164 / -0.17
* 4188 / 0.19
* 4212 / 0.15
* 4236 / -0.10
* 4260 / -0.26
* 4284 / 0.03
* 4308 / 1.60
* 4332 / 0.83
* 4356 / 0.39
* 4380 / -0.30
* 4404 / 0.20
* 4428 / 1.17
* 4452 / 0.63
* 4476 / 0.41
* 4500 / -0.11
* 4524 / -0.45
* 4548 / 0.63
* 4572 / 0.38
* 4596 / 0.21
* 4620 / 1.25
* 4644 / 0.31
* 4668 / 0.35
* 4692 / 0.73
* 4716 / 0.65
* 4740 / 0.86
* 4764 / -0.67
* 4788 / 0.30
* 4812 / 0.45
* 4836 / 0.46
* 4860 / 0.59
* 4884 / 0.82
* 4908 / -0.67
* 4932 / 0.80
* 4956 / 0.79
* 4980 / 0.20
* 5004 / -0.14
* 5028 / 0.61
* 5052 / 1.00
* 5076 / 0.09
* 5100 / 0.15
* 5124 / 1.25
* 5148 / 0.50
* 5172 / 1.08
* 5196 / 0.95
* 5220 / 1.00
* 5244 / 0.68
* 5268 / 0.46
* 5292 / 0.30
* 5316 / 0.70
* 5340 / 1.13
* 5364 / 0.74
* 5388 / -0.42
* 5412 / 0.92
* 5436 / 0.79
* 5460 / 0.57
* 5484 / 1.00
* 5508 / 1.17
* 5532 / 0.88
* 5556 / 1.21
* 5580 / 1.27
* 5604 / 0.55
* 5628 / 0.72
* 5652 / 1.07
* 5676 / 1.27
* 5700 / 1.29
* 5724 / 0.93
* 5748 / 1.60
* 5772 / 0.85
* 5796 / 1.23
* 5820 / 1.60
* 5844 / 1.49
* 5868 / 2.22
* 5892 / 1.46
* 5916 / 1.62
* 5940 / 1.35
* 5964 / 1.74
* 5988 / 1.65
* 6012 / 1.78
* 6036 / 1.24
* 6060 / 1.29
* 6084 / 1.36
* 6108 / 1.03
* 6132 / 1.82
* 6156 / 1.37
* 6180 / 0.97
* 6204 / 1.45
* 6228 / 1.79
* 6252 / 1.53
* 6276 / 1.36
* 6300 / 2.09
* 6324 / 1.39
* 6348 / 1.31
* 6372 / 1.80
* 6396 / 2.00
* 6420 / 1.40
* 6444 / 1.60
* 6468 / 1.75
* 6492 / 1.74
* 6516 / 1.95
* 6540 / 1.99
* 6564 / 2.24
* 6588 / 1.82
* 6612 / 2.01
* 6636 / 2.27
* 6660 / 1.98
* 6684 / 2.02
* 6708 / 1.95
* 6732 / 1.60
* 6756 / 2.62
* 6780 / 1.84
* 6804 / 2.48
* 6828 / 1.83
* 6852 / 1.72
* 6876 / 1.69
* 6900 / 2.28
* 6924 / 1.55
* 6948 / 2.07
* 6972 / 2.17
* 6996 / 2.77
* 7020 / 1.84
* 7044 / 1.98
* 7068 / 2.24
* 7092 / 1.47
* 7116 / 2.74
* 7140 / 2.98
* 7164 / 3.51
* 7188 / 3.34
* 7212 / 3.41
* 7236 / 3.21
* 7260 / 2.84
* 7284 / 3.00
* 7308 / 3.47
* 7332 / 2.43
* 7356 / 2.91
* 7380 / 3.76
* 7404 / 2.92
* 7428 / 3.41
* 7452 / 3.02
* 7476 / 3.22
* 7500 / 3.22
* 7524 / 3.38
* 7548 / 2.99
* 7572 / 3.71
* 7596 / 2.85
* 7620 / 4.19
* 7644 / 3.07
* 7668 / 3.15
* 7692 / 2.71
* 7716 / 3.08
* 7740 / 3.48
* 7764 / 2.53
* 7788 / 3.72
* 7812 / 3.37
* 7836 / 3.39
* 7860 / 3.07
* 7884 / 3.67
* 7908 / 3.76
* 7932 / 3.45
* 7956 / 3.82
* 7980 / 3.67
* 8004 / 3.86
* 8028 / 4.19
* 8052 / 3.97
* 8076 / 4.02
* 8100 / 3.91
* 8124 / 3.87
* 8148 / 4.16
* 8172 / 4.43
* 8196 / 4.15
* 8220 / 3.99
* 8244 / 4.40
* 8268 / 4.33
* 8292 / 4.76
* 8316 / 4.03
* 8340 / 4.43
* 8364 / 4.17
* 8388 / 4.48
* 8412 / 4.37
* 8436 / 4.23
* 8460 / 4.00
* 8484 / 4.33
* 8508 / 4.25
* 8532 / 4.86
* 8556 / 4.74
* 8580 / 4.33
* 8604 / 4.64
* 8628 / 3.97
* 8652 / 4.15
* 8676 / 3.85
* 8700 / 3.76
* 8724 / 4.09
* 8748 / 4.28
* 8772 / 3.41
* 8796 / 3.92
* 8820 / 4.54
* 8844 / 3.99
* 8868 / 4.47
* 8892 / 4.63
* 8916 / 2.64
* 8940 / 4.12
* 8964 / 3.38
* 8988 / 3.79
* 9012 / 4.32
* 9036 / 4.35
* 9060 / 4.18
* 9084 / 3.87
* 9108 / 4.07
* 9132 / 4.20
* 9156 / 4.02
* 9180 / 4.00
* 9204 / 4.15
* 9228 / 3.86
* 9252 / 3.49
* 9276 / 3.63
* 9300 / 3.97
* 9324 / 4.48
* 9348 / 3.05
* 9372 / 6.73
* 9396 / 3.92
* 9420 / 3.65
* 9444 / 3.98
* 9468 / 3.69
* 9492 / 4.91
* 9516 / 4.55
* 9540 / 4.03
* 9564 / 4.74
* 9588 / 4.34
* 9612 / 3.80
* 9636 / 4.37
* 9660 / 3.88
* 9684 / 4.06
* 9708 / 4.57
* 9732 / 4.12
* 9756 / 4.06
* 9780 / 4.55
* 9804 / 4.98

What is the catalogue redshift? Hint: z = 0.79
